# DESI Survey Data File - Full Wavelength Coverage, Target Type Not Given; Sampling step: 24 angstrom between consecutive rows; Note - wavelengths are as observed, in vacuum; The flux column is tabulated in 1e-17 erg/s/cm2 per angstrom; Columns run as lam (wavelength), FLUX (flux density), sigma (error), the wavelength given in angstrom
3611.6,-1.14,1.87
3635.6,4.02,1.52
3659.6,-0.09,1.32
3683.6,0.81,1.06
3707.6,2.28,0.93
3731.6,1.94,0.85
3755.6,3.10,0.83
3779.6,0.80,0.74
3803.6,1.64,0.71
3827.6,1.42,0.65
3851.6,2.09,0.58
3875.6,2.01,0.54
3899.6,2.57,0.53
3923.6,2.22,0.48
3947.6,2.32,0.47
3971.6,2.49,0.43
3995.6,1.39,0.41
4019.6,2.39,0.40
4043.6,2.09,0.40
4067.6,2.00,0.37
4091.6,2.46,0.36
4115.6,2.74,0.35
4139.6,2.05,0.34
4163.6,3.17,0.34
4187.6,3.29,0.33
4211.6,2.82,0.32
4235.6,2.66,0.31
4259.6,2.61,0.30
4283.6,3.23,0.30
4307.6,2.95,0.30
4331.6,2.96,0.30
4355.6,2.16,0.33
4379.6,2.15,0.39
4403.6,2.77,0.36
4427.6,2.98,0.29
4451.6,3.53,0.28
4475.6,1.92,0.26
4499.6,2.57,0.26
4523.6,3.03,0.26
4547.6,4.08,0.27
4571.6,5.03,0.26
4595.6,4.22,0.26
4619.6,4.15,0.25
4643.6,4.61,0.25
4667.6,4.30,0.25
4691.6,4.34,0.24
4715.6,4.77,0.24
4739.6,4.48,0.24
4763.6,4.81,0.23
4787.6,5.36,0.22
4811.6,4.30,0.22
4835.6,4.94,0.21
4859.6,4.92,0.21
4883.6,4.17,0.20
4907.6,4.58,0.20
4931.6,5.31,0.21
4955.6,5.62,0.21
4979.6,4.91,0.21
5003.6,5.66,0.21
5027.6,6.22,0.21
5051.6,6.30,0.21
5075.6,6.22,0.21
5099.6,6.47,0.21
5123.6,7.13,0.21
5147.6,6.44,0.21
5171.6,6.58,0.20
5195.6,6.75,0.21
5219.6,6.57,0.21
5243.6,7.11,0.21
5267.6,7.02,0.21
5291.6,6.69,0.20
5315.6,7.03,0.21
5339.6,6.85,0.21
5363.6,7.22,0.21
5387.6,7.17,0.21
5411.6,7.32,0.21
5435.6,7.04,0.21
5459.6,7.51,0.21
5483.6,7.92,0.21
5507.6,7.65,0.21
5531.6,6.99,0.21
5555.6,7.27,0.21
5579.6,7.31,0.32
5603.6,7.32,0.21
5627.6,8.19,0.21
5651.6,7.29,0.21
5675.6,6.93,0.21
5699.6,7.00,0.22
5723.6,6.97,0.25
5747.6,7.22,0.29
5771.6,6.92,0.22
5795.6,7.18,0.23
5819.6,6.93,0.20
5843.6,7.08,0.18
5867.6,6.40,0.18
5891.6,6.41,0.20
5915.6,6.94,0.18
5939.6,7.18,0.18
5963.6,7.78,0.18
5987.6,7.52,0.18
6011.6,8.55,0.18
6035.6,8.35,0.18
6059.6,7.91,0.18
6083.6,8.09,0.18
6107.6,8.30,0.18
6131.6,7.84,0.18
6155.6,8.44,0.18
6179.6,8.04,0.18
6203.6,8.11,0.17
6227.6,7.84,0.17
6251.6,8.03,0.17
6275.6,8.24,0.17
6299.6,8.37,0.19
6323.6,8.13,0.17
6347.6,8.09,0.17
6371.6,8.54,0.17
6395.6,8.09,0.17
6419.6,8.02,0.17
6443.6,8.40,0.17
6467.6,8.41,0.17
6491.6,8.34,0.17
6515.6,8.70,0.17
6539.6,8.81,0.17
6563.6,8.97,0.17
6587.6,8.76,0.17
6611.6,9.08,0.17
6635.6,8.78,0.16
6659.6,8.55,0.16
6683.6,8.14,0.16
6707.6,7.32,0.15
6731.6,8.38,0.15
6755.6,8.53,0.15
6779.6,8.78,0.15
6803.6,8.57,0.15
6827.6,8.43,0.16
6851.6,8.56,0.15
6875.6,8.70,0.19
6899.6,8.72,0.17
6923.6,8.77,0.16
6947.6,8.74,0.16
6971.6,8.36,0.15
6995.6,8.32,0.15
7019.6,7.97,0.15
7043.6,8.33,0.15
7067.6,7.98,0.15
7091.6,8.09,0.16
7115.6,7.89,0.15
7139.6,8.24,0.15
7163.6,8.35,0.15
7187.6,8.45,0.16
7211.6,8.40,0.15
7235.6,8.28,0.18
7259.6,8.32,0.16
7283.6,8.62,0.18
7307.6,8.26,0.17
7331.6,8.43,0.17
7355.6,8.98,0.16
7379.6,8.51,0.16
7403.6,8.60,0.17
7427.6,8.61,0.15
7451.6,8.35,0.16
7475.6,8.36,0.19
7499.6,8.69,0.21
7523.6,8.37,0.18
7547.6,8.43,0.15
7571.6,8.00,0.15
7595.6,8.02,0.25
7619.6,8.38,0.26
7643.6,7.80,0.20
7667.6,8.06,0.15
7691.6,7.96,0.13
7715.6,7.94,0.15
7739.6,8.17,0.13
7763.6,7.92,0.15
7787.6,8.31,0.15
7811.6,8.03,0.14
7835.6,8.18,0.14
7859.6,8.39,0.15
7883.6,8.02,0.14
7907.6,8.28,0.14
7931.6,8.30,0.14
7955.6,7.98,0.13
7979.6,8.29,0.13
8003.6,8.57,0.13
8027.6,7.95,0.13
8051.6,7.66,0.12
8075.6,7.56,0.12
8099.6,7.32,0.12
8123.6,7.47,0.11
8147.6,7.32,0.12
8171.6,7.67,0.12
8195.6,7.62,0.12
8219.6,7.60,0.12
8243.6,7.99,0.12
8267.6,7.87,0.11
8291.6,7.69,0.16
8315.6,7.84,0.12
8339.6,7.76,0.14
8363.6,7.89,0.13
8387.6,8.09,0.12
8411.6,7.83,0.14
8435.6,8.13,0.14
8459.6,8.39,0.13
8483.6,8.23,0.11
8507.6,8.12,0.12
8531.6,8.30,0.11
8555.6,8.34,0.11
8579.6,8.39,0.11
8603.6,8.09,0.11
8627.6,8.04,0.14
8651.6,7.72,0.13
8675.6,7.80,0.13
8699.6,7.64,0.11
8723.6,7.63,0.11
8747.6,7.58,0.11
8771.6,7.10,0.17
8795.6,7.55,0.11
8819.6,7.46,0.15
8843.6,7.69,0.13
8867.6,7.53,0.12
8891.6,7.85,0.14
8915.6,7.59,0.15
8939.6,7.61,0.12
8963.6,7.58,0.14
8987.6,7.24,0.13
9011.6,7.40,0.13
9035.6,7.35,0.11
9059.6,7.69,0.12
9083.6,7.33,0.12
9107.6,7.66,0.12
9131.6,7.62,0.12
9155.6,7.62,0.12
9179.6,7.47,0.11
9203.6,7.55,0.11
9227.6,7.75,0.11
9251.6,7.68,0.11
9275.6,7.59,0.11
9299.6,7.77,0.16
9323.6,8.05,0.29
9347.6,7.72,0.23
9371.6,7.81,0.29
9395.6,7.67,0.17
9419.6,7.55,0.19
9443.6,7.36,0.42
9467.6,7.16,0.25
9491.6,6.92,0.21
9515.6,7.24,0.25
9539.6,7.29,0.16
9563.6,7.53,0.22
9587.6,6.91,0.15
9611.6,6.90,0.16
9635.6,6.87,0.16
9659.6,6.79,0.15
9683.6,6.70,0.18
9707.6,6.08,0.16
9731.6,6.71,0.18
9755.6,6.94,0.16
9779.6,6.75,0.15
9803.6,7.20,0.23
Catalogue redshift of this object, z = 0.14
